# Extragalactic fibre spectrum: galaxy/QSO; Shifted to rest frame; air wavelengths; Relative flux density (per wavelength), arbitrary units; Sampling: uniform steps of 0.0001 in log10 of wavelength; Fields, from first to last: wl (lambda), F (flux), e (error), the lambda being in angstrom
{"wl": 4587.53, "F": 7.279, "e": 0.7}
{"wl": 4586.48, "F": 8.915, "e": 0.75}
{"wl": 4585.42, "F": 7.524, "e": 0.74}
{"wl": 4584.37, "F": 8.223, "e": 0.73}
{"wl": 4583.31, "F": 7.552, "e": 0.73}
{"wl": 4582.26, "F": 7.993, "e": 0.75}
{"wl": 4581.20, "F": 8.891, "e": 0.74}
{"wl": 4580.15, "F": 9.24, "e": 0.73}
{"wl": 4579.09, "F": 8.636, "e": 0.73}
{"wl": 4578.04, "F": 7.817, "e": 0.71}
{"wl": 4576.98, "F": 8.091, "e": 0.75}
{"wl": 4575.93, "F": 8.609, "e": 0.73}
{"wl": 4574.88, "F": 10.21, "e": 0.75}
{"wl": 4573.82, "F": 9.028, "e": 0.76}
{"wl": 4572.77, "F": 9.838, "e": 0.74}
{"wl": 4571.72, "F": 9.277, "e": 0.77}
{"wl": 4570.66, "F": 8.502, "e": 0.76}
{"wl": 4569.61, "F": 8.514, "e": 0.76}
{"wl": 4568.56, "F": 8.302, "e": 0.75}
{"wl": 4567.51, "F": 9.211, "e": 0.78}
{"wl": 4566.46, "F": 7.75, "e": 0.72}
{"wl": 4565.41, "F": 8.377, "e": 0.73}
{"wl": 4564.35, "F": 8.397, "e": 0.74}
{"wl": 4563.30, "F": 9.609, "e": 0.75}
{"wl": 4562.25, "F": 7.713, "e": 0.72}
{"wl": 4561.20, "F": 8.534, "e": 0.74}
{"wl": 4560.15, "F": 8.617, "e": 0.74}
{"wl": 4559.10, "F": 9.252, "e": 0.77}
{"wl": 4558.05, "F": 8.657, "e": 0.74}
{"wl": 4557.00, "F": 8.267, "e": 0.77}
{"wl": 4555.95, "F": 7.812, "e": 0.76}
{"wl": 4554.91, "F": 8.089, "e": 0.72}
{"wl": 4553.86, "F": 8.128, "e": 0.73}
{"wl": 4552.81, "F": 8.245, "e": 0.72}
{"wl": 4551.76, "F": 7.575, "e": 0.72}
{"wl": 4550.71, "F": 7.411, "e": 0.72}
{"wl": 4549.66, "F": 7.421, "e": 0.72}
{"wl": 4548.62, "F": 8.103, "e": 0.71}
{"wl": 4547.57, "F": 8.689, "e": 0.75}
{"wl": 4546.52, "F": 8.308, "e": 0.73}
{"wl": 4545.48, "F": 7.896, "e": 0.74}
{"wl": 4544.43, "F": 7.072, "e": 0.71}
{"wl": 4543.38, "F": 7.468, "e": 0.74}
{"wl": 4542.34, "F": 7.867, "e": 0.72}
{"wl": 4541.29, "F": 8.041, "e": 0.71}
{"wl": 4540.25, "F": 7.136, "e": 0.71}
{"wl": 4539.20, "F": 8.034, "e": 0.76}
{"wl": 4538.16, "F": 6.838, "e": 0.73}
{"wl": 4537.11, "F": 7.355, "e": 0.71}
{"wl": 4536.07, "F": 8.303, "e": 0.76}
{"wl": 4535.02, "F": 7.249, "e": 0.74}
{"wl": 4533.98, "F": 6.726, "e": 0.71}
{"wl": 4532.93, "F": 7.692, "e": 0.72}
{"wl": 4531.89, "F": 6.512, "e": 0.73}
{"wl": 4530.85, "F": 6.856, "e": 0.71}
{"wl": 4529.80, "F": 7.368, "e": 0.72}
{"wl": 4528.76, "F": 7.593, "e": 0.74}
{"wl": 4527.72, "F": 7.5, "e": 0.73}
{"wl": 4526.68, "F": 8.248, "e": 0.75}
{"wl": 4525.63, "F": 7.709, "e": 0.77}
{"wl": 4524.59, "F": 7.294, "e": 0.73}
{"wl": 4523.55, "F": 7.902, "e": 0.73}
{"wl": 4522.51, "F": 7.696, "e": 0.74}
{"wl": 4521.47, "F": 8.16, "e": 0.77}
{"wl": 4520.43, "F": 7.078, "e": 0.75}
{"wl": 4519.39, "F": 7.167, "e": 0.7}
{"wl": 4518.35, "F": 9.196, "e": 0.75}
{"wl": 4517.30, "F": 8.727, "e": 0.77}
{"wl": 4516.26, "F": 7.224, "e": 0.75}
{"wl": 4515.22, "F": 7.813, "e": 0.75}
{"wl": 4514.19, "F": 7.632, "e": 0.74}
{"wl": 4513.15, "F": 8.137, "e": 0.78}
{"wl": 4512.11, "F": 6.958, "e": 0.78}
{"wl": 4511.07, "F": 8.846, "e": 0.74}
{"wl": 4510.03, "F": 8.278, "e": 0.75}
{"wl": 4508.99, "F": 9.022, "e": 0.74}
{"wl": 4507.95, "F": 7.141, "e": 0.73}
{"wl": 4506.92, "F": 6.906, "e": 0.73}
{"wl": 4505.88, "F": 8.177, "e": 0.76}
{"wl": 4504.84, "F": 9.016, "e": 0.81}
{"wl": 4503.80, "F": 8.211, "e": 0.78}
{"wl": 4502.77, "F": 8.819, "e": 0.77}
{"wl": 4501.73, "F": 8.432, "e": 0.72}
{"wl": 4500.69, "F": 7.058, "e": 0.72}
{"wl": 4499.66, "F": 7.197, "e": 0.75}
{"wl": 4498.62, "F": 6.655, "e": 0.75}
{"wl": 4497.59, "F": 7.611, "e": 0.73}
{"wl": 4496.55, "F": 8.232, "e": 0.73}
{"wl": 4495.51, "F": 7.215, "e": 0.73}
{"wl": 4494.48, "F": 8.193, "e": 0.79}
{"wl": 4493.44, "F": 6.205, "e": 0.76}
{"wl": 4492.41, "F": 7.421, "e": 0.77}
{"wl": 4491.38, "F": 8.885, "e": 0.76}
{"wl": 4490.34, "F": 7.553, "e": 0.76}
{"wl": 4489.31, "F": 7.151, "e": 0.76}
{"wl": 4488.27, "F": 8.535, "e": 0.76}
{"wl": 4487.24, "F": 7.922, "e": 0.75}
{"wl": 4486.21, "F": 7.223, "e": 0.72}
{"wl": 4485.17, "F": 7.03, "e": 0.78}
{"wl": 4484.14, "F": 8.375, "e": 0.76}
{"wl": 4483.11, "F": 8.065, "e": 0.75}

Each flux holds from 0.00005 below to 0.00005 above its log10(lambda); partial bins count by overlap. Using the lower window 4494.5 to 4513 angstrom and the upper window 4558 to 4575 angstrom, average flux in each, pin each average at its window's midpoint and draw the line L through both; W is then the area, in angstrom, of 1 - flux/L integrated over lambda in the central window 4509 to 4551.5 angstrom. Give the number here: 2.8 angstrom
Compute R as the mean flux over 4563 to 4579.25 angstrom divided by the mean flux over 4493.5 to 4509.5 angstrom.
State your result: 1.12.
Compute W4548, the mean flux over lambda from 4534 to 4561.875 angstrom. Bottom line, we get 7.92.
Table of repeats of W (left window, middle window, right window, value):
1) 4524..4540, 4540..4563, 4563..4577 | 0.3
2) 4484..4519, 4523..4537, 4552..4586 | 1.2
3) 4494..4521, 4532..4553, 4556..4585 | 1.6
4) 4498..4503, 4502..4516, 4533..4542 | -1.0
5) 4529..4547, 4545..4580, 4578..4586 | -2.4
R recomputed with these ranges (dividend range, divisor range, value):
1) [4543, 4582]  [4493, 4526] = 1.08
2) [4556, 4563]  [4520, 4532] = 1.13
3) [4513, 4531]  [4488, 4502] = 1.02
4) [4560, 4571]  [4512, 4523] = 1.09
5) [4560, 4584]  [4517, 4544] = 1.14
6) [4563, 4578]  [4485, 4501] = 1.17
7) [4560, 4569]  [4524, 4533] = 1.15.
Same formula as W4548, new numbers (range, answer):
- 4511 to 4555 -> 7.69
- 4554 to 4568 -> 8.47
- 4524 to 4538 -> 7.4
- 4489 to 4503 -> 7.6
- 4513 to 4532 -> 7.69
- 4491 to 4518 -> 7.85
